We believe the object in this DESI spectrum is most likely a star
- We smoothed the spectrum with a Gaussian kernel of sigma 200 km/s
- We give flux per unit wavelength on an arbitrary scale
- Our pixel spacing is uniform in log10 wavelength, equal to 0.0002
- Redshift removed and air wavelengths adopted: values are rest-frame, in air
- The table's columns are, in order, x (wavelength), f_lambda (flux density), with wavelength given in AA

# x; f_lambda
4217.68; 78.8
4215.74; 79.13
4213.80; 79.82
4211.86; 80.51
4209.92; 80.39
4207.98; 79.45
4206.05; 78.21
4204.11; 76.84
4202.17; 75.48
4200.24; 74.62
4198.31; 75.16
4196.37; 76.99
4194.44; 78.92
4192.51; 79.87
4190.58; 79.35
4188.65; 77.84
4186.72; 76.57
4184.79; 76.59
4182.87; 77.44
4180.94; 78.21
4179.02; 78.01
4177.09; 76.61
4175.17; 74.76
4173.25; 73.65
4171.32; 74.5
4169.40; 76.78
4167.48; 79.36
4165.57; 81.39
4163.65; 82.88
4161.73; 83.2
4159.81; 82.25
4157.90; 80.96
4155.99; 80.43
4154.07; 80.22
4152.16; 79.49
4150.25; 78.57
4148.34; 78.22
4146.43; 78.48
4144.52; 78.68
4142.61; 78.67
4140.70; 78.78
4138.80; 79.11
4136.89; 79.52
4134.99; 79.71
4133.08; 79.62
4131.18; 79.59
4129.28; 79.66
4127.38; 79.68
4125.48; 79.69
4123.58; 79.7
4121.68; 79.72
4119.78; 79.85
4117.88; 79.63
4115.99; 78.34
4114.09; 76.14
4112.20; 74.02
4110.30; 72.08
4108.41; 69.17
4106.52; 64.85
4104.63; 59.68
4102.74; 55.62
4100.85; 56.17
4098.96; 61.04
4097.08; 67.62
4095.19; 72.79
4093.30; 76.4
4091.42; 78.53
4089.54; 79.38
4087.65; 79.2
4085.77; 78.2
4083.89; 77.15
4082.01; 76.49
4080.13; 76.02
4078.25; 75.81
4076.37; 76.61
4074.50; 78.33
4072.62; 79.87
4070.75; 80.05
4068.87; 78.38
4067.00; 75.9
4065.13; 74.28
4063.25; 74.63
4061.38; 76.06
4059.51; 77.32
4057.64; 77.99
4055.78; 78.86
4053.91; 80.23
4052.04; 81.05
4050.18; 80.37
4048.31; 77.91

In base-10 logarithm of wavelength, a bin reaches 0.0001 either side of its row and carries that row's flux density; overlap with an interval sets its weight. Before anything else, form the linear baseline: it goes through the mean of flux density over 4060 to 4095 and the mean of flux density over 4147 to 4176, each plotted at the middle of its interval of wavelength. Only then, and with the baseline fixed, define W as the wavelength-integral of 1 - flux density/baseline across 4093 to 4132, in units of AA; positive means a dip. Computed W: 2.8 AA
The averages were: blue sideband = 77.2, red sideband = 79.1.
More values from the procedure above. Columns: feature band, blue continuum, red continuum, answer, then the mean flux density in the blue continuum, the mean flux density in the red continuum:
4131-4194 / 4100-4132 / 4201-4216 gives -2.4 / 73.2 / 78.7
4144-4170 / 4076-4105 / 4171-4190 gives -1.7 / 71.8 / 76.5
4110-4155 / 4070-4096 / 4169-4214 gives -0.8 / 77.5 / 77.3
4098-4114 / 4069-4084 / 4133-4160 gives 2.8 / 77.6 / 79.4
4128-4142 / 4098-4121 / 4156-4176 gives -1.1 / 69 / 79.1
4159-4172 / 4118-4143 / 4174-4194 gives -0.3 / 79.5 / 77.5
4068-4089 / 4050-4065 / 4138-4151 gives 0.1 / 78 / 78.7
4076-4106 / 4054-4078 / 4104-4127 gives 1.8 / 77.4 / 74.7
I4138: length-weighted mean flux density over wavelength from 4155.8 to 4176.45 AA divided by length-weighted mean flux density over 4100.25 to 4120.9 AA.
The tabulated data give 1.13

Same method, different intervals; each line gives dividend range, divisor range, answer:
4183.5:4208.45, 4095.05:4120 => 1.13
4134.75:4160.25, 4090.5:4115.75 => 1.16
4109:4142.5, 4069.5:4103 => 1.06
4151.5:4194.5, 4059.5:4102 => 1.05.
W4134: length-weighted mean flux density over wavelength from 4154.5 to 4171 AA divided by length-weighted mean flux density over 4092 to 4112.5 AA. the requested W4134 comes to 1.22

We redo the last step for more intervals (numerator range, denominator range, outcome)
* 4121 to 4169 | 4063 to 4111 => 1.10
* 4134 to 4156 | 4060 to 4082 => 1.03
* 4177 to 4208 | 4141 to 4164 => 0.97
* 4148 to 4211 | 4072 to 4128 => 1.06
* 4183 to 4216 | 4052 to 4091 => 1.00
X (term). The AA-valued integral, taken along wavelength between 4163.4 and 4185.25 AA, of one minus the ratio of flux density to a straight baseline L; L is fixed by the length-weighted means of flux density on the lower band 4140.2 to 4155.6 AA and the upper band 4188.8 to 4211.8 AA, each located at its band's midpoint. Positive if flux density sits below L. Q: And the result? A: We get 0.3 AA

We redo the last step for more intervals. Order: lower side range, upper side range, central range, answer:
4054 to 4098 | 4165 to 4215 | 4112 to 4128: -0.3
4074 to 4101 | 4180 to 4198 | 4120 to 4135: -0.8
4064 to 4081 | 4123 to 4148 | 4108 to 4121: 0.4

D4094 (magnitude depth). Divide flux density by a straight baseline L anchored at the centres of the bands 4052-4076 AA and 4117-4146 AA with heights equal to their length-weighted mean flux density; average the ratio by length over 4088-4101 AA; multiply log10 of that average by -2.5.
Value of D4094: 0.101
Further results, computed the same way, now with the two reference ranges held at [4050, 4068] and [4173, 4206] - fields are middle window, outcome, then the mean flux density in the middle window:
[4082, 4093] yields -0.01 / 78.2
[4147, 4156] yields -0.03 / 79.2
